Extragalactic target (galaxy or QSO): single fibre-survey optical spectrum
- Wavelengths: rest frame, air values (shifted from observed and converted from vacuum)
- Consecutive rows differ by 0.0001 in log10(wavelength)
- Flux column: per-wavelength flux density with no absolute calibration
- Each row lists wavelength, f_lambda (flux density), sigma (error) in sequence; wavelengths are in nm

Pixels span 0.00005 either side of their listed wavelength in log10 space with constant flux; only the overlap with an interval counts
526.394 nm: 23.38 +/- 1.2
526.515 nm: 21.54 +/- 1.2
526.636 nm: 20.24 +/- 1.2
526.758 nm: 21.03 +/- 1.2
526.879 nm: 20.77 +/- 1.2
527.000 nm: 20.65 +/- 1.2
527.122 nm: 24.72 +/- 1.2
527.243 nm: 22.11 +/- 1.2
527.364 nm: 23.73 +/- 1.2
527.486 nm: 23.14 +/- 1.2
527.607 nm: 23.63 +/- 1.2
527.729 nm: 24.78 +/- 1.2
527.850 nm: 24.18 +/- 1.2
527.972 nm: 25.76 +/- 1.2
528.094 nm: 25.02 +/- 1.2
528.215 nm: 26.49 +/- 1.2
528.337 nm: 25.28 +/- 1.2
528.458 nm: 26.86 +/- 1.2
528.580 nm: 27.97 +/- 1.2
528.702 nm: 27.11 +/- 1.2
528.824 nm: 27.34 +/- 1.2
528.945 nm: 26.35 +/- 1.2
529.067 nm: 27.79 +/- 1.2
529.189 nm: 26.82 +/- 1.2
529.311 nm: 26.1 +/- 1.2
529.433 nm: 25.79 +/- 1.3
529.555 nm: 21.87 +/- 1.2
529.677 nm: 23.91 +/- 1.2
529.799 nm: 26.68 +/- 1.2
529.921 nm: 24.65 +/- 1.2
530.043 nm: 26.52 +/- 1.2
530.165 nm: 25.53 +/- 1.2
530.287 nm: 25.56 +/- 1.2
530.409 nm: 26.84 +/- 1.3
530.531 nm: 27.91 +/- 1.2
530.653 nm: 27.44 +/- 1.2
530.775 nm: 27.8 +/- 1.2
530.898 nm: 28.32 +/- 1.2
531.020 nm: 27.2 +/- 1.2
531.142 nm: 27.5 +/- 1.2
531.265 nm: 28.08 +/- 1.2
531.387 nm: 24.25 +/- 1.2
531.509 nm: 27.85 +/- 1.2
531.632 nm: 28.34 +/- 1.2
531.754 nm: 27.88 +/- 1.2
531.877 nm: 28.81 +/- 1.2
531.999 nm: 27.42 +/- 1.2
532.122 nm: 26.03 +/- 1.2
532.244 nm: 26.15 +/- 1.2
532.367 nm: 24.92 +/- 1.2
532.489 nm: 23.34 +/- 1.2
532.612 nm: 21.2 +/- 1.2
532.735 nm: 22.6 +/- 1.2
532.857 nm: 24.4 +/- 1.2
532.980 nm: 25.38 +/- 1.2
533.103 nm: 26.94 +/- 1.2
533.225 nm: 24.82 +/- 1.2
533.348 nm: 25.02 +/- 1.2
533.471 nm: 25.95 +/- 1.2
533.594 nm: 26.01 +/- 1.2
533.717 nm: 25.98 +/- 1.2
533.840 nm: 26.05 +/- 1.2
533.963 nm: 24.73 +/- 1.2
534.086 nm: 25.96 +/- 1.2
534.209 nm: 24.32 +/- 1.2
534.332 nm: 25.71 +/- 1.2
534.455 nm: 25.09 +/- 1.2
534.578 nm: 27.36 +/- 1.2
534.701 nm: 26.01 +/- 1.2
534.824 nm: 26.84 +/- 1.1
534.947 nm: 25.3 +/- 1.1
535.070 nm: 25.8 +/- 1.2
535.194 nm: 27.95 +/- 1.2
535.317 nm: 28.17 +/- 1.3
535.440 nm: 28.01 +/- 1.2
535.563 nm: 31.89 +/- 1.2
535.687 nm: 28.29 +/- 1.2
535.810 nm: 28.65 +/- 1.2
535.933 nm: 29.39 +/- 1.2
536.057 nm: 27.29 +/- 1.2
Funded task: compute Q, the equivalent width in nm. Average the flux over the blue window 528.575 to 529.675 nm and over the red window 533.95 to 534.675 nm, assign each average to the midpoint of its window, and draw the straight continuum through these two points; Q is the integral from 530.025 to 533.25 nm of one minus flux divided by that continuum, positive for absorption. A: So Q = -0.049 nm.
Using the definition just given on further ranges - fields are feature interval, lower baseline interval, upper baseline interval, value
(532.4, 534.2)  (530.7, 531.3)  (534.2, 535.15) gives 0.116 nm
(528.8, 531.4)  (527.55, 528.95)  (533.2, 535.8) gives -0.033 nm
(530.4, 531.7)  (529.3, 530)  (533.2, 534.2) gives -0.125 nm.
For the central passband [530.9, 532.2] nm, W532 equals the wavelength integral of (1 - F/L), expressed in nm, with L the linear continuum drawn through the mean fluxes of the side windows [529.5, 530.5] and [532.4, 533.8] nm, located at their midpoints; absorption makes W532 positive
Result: -0.12 nm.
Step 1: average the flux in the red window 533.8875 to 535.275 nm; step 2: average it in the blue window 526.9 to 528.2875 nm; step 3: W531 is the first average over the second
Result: 1.1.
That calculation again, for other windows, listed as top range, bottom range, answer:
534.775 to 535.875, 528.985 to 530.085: 1.09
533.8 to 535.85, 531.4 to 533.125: 1.04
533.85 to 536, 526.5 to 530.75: 1.08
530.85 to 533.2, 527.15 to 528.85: 1.04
